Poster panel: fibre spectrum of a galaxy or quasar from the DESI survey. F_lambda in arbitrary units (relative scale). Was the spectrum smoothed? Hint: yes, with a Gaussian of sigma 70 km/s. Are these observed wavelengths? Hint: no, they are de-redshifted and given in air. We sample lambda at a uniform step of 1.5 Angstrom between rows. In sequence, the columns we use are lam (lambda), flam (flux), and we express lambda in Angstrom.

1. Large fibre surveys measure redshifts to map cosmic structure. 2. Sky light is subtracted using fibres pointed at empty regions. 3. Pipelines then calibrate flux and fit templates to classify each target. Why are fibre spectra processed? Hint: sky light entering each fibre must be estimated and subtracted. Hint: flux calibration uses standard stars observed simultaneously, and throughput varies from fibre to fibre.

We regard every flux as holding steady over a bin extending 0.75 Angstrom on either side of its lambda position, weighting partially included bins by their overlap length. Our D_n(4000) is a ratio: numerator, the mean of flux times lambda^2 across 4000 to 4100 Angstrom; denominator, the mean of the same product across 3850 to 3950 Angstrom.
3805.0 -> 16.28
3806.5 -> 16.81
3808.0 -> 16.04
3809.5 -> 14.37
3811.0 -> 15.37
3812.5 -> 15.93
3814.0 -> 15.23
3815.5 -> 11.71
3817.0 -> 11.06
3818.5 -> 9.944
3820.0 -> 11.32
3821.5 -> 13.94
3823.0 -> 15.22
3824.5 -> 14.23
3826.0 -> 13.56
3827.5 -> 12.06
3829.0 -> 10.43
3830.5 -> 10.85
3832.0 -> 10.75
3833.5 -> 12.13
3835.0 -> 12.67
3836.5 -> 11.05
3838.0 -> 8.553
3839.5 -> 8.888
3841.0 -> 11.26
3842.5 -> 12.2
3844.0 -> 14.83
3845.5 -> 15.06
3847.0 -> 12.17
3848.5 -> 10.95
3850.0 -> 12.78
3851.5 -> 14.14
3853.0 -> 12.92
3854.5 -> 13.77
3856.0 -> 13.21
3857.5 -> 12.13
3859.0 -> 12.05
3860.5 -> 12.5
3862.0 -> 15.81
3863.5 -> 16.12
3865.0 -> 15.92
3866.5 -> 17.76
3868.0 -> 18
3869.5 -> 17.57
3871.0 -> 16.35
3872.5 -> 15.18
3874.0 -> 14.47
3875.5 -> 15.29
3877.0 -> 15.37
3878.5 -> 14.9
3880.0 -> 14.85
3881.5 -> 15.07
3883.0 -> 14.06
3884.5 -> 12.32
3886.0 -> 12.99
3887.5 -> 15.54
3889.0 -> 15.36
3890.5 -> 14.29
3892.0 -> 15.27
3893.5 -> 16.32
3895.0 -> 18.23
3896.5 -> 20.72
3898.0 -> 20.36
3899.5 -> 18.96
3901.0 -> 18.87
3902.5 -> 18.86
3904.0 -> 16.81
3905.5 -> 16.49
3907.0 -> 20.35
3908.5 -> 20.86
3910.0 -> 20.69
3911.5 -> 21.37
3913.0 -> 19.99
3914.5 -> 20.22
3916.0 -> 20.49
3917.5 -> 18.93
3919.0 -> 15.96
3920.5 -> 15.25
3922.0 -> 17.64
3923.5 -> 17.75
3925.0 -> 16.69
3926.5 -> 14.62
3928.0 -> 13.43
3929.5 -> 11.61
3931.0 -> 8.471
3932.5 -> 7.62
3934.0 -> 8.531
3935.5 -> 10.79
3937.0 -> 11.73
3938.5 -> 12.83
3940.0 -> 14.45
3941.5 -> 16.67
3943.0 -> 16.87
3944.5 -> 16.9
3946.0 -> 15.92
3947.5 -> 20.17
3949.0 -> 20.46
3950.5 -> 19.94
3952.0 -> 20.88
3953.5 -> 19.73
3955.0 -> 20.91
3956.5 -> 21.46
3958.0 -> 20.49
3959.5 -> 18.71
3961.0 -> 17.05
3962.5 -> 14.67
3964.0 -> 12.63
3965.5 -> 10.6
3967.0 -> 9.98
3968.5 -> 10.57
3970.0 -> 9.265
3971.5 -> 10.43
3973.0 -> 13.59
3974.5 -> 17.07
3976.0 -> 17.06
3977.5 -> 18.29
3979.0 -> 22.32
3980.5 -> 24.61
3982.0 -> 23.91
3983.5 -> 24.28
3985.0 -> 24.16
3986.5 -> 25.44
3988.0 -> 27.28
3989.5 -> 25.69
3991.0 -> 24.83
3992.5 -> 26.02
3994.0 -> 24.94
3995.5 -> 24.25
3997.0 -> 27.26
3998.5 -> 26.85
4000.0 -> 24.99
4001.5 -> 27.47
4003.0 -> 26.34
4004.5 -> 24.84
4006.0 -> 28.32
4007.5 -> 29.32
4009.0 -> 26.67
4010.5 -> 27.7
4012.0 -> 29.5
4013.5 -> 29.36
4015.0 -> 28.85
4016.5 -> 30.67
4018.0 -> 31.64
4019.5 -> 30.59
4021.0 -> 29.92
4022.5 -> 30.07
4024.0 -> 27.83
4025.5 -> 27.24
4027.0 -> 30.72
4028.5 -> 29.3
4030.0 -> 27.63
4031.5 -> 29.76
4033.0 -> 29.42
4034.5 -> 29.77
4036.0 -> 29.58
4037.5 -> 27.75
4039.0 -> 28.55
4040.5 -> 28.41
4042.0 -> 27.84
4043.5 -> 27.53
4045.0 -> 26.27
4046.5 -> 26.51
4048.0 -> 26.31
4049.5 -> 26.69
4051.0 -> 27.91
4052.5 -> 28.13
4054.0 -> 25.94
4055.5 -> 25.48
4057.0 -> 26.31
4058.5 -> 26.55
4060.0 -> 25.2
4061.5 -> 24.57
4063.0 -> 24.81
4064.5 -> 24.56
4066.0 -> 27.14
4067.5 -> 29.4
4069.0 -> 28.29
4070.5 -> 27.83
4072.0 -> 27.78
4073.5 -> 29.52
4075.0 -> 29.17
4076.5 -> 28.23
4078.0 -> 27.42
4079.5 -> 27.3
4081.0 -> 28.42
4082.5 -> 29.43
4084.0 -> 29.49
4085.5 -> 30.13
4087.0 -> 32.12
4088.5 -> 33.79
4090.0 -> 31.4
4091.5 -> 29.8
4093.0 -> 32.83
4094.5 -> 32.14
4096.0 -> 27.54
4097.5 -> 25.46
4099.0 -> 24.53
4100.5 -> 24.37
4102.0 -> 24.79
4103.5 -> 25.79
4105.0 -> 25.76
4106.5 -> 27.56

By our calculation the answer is 1.9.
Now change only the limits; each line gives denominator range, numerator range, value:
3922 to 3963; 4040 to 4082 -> 1.80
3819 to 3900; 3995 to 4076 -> 2.15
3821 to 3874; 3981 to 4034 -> 2.23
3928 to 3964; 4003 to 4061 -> 1.85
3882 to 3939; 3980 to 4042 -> 1.81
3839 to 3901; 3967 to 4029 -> 1.77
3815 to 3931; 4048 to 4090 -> 2.06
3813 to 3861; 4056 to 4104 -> 2.57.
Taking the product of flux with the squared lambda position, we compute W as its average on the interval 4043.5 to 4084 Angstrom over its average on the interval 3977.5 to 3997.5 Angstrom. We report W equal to 1.1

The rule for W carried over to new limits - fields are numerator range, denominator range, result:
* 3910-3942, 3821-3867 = 1.22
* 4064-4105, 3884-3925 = 1.75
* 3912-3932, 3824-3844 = 1.47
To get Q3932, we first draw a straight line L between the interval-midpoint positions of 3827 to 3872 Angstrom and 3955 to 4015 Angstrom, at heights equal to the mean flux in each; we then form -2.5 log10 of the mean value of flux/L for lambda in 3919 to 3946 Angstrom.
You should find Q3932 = 0.32 mag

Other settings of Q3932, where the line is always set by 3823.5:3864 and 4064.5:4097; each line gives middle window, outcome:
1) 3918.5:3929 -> 0.151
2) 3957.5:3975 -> 0.478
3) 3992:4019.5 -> -0.150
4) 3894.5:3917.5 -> -0.158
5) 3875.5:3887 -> 0.060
